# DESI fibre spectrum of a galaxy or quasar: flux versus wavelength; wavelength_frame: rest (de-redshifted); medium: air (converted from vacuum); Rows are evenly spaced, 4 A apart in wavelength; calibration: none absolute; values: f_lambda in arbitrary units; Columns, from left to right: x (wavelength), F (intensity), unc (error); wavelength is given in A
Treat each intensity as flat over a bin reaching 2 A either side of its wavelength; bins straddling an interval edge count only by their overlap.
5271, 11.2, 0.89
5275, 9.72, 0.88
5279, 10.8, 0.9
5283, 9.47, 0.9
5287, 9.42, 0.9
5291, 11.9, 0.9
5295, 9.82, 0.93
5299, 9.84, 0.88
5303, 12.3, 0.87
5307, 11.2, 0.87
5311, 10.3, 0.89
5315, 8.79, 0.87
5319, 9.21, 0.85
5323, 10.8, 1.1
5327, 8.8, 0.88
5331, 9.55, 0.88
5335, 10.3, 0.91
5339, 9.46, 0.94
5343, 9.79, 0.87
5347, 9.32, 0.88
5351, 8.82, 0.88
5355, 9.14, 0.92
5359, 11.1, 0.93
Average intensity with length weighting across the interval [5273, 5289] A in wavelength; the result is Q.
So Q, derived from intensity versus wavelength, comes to 9.85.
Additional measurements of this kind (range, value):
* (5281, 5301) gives 10.1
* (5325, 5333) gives 9.18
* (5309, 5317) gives 9.54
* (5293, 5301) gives 9.83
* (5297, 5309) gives 11.1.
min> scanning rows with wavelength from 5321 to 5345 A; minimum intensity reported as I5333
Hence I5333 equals 8.8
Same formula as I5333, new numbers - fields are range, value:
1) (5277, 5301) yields 9.42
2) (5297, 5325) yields 8.79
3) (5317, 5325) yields 9.21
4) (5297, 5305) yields 9.84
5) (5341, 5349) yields 9.32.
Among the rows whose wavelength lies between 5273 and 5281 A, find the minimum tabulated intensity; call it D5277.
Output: 9.72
